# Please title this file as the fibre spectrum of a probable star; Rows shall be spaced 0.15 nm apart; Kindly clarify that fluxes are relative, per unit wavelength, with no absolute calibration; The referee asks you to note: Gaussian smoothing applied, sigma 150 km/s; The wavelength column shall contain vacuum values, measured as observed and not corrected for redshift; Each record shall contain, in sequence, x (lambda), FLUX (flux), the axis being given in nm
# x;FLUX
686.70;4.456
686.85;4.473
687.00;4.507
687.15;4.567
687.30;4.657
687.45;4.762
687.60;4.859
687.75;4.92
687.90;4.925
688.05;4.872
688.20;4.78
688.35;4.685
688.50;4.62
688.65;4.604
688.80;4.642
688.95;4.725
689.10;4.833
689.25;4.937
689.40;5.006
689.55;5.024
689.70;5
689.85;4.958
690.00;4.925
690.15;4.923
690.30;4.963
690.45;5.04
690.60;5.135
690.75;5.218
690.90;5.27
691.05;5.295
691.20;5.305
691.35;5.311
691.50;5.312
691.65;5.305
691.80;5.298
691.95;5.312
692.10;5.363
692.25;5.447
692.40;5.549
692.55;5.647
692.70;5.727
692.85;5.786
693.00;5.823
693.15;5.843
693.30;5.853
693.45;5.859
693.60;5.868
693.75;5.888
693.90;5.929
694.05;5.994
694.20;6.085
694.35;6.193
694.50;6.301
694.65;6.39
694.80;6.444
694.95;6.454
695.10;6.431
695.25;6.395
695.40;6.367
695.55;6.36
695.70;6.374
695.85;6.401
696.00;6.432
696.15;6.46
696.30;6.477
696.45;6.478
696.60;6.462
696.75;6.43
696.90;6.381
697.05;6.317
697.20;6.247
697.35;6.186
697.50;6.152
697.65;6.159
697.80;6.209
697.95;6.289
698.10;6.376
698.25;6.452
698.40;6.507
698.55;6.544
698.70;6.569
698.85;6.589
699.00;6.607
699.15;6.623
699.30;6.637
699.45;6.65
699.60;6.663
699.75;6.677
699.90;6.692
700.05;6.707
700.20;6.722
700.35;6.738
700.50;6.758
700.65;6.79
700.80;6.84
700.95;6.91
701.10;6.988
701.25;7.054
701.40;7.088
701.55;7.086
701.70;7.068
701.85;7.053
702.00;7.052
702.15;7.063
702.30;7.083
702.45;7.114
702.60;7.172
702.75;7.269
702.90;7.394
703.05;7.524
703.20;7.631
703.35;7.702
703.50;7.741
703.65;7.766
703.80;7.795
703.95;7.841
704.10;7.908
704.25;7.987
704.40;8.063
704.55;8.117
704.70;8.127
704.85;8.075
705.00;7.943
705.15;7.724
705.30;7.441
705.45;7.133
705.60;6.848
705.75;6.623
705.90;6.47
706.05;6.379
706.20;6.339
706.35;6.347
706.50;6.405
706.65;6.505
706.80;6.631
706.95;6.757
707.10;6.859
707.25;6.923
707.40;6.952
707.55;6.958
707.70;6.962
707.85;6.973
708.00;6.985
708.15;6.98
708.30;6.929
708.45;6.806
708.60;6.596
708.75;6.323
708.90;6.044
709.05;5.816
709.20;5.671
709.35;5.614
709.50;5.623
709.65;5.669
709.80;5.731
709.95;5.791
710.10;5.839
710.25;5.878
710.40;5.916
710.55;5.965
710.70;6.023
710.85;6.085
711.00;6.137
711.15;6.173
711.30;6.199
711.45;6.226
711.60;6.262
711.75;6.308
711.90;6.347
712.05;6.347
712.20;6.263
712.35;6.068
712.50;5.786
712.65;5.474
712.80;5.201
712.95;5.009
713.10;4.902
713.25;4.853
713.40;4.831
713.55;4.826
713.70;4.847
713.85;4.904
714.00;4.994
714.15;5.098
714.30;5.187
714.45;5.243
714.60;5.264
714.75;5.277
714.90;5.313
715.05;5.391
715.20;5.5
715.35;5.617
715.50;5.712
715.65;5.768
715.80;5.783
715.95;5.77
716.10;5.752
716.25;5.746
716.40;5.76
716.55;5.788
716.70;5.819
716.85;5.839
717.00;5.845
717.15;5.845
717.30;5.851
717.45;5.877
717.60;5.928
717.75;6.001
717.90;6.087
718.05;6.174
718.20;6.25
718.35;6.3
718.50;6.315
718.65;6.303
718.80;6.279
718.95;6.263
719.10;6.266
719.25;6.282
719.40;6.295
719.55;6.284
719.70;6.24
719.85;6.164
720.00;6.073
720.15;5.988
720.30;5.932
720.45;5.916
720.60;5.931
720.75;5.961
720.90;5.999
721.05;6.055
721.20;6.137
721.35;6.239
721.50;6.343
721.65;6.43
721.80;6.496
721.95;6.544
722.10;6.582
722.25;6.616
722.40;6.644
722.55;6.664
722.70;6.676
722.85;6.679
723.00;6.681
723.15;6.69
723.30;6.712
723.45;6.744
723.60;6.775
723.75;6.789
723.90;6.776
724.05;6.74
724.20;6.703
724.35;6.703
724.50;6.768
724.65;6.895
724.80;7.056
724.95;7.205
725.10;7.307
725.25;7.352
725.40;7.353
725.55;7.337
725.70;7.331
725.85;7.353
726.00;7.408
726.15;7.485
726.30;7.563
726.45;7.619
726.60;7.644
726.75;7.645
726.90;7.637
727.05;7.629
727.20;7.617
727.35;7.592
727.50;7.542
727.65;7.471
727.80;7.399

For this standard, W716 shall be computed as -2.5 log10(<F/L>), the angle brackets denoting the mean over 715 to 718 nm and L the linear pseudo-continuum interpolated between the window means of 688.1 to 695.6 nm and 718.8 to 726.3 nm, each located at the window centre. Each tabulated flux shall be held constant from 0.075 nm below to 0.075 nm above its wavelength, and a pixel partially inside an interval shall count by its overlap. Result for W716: 0.11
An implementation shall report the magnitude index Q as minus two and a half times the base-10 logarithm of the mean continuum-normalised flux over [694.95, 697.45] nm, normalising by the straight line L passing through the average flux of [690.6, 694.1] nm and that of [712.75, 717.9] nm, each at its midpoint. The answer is -0.15 mag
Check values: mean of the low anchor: 5.56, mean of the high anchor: 5.46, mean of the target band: 6.39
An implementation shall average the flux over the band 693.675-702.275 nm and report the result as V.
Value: 6.53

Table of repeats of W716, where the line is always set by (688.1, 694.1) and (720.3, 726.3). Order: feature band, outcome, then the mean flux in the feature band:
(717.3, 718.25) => 0.08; 6.03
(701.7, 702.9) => -0.23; 7.13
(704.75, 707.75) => -0.16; 6.92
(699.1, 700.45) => -0.18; 6.68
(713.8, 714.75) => 0.22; 5.13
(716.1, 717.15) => 0.11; 5.8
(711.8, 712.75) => 0.03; 6.03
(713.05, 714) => 0.28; 4.87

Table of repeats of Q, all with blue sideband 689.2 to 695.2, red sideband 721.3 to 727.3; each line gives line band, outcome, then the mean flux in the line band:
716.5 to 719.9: 0.105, 6.1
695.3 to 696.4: -0.122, 6.41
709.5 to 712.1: 0.062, 6.04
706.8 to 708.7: -0.102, 6.87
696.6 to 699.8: -0.107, 6.44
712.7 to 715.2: 0.271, 5.09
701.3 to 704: -0.215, 7.35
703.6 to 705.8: -0.250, 7.7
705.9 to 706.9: -0.043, 6.45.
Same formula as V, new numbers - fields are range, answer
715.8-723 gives 6.16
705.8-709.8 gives 6.47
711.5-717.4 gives 5.55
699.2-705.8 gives 7.26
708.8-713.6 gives 5.79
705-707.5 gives 6.81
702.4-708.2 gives 7.24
